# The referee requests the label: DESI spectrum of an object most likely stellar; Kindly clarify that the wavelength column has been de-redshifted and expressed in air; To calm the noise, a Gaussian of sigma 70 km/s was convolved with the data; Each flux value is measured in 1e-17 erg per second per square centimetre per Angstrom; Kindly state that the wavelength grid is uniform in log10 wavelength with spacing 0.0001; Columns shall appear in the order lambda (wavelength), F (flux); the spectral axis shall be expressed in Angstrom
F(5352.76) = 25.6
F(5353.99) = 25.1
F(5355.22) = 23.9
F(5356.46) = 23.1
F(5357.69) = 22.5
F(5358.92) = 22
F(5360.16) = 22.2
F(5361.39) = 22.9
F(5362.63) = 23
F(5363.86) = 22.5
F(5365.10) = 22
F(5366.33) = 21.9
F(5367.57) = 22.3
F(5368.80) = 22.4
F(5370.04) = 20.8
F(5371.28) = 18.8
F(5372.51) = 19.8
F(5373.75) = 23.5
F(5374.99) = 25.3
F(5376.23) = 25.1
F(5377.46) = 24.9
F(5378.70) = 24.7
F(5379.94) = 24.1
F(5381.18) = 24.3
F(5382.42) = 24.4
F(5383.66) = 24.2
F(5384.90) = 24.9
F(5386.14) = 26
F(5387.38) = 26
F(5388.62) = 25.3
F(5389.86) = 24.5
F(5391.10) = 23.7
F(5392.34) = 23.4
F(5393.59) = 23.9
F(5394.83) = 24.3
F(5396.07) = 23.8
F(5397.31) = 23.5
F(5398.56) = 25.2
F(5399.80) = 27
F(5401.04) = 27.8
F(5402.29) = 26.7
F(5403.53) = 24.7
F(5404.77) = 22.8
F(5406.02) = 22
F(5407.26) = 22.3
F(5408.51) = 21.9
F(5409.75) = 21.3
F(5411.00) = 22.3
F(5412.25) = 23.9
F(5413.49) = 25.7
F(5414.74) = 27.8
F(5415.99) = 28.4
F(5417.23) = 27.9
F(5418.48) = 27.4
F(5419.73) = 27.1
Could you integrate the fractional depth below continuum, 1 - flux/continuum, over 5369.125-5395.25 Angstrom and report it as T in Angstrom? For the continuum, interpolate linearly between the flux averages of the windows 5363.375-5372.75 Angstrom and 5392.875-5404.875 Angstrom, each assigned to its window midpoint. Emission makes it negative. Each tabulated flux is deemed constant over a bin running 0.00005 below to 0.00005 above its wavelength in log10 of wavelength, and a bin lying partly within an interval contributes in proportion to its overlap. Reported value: -0.94 Angstrom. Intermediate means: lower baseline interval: 21.4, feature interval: 23.9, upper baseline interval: 25.1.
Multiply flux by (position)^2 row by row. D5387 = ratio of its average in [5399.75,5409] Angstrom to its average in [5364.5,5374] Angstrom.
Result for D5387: 1.2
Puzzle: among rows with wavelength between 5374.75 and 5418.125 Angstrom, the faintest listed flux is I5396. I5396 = 21.3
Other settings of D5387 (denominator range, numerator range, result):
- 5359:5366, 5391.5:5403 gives 1.13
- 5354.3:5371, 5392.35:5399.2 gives 1.09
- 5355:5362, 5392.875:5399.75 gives 1.09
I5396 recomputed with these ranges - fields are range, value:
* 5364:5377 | 18.8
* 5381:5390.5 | 24.2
